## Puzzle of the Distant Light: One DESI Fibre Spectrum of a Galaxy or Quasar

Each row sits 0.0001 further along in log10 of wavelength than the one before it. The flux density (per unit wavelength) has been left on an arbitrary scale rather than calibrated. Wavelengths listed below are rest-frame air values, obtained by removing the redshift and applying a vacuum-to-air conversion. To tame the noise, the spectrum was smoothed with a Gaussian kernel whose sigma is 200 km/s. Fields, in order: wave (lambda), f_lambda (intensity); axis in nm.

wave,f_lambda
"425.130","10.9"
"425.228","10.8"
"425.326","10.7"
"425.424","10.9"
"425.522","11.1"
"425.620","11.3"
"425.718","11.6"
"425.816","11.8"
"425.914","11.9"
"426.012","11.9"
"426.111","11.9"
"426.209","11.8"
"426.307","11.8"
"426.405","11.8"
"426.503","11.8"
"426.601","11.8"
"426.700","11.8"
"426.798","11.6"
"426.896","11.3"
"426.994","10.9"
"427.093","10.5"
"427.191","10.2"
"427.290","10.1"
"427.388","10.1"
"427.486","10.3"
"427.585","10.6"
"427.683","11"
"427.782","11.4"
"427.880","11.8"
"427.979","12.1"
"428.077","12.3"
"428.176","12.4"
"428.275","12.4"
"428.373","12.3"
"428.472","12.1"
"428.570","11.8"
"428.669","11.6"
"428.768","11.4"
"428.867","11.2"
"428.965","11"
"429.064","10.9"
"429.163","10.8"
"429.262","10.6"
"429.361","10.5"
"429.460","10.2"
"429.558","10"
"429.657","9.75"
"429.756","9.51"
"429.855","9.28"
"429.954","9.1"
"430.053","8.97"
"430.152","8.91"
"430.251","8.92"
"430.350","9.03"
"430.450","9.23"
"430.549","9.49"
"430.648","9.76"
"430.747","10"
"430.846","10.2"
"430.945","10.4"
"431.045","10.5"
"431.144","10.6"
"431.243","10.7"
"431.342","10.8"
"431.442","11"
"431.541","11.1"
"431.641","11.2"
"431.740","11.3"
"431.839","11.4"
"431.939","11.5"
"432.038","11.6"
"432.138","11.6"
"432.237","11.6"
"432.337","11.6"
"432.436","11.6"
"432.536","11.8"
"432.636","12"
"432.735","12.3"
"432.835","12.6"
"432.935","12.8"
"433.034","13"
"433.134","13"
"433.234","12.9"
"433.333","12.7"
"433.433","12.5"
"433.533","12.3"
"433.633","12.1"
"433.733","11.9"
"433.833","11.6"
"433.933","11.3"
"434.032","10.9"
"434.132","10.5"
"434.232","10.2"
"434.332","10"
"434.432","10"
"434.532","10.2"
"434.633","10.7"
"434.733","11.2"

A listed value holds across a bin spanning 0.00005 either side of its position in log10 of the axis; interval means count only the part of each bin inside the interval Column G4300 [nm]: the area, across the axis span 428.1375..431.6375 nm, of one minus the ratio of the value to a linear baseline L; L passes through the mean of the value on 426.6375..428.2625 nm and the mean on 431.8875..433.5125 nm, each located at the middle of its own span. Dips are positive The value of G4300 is 0.35 nm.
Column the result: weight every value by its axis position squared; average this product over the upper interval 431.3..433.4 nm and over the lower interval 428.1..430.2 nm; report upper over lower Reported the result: 1.13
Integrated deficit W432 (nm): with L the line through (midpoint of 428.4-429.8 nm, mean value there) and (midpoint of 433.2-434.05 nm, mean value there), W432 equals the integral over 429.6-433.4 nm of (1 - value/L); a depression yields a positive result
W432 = 0.20 nm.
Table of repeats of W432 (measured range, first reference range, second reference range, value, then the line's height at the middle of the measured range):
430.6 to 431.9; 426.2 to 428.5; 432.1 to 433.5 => 0.146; 12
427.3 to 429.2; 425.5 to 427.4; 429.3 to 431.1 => -0.159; 10.6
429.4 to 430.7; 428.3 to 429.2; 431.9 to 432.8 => 0.245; 11.6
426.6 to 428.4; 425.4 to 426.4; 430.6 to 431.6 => -0.002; 11.3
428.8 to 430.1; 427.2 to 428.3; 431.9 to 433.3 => 0.158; 11.6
